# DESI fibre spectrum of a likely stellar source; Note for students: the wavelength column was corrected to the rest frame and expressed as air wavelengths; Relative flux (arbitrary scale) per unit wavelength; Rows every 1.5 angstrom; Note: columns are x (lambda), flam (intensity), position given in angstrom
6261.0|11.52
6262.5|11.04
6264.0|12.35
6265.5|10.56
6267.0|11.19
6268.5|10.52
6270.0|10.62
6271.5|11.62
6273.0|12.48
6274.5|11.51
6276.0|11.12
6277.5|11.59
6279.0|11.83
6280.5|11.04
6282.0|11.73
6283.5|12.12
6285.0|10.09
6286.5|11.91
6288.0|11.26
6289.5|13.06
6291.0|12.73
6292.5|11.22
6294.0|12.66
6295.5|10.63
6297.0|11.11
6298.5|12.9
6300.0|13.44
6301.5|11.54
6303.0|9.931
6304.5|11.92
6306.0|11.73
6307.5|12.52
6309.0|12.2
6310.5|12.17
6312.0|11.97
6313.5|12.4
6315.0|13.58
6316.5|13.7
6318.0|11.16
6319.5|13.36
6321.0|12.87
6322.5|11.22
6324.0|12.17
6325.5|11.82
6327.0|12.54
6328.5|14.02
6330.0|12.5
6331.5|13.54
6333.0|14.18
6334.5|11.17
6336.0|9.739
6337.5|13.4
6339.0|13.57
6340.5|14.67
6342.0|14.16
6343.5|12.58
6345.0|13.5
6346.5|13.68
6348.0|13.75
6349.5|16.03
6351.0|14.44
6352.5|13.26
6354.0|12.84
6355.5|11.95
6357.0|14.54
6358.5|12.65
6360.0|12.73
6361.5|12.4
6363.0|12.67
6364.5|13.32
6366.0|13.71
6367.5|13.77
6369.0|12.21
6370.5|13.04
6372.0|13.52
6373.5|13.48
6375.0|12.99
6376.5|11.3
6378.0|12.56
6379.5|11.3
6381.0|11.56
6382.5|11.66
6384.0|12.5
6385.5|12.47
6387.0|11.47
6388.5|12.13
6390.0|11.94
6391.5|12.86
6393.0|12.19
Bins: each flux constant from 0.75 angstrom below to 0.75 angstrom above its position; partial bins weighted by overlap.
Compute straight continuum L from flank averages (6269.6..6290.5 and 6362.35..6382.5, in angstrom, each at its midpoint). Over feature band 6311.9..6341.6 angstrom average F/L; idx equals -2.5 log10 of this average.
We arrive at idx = -0.05 mag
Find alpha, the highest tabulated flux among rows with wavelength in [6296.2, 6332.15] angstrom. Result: 14.02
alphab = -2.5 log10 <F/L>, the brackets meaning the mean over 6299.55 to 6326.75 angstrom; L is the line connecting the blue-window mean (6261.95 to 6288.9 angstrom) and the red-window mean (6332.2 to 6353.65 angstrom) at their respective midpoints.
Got 0.028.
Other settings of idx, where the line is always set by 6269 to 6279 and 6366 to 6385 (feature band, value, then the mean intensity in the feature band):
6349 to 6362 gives -0.090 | 13.4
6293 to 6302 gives -0.028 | 12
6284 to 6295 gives -0.016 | 11.8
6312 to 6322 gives -0.071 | 12.7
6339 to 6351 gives -0.151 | 14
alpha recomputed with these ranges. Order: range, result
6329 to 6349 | 14.67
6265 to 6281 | 12.48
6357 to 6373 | 14.54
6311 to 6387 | 16.03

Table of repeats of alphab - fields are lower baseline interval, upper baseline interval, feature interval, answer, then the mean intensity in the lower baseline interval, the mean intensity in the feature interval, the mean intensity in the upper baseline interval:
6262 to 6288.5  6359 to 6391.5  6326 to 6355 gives -0.102 mag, 11.4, 13.3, 12.5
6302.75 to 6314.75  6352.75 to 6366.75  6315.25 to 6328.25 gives -0.018 mag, 12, 12.5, 13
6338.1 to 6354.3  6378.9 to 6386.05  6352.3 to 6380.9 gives -0.005 mag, 13.9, 12.8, 11.9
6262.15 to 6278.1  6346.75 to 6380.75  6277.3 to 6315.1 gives -0.004 mag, 11.3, 11.9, 13.1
